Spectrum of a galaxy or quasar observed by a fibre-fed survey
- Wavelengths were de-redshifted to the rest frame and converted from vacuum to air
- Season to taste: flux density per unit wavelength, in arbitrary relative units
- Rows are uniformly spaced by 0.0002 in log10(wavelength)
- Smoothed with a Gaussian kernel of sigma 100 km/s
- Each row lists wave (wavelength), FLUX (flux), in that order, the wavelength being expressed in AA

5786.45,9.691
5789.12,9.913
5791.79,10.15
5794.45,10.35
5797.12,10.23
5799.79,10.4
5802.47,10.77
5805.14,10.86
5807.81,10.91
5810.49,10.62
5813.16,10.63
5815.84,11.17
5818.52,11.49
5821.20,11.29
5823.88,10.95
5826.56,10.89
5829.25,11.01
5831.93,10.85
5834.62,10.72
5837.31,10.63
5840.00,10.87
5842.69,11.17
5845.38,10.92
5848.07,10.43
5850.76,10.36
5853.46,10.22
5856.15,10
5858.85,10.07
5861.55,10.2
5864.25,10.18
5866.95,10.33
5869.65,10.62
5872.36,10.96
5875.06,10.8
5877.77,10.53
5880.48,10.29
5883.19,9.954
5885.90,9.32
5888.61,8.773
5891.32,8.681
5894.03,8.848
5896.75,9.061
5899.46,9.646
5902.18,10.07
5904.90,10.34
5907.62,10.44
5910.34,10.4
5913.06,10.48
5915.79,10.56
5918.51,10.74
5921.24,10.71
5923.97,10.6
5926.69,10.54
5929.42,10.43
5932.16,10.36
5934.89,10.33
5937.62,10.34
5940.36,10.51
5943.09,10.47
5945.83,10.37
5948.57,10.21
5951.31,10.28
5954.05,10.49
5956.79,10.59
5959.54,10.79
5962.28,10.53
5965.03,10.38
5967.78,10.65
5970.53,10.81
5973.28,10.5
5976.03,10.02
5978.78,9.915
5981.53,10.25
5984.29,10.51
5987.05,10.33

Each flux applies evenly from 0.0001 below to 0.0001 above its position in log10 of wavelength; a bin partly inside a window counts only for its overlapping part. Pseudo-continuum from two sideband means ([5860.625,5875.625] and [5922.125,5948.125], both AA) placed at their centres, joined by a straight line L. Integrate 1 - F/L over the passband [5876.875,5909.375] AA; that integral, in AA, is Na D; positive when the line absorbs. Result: 2.6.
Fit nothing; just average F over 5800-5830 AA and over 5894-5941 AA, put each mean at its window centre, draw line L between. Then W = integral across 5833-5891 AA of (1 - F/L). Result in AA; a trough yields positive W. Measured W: 1.7 AA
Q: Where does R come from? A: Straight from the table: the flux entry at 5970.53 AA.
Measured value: 10.81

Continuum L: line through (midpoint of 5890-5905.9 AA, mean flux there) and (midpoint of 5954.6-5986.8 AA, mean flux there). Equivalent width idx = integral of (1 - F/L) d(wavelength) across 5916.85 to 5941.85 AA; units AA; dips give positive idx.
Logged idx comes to -1.6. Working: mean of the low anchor 9.42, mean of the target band 10.5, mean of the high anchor 10.4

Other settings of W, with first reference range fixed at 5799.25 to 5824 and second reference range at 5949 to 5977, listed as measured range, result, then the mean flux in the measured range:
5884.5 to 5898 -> 2.2 AA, 8.94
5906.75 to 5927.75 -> 0.1 AA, 10.6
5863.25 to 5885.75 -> 0.7 AA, 10.4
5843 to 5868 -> 1.1 AA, 10.3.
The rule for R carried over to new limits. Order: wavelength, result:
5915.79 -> 10.56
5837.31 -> 10.63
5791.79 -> 10.15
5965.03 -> 10.38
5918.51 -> 10.74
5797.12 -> 10.23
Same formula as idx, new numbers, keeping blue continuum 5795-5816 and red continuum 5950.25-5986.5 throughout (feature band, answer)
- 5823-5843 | -0.47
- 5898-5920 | 0.39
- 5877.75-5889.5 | 0.92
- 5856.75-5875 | 0.29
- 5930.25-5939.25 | 0.11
